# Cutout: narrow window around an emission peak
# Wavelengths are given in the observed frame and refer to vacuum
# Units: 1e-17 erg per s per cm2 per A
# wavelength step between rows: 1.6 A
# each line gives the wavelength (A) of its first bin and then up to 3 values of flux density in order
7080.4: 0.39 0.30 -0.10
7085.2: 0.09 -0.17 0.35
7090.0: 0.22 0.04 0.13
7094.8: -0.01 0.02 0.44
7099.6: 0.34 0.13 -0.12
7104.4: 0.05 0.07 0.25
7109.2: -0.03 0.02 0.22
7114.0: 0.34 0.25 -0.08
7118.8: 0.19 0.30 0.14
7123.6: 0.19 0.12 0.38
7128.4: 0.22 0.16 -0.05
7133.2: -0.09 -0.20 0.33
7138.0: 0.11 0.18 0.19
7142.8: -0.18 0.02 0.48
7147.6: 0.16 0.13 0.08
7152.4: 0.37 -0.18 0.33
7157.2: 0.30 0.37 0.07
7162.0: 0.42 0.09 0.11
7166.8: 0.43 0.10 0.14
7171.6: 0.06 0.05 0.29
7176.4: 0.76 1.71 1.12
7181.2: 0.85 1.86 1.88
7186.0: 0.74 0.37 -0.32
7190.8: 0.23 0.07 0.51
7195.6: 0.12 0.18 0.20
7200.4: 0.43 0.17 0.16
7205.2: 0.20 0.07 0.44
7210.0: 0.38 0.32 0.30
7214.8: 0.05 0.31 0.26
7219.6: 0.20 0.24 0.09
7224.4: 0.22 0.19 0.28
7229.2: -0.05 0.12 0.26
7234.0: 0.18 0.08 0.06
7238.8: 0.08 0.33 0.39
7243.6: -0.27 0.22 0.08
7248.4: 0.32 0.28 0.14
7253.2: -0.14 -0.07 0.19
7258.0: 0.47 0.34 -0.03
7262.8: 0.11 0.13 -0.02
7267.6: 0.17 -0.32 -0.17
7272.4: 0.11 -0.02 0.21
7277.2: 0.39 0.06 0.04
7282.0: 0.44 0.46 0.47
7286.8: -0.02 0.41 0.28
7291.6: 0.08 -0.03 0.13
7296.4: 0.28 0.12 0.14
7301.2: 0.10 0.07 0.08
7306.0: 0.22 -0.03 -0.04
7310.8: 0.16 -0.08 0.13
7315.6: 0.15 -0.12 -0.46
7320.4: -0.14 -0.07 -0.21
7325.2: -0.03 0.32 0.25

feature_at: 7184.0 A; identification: [O II]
